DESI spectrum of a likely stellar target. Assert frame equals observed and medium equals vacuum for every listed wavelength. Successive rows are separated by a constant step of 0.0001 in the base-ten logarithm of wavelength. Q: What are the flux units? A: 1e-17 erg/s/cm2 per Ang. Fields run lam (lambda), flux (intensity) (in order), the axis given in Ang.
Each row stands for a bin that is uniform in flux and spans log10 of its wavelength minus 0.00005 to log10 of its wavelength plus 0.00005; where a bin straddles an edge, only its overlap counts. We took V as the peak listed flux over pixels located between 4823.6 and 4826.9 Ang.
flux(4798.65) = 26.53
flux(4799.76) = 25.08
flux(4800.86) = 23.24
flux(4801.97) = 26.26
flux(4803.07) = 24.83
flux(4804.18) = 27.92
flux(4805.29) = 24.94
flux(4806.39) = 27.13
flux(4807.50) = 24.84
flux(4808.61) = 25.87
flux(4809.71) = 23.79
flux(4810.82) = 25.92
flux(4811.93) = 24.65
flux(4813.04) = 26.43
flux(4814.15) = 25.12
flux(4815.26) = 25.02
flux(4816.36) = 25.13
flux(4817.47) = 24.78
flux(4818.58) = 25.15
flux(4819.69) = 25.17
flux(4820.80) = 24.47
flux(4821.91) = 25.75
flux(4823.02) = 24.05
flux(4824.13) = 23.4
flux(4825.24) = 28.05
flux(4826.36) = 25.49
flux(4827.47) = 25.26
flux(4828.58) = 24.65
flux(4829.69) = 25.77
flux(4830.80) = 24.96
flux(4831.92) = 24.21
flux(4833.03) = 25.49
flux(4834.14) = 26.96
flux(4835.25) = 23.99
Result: 28.05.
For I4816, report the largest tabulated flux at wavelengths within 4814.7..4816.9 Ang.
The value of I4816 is 25.13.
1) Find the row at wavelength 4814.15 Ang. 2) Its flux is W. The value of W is 25.12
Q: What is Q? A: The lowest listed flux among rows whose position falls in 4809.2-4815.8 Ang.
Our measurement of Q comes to 23.79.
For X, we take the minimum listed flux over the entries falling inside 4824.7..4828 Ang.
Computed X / 25.26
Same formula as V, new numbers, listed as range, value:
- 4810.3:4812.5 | 25.92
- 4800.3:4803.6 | 26.26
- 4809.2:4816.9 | 26.43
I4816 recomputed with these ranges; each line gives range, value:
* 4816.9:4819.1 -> 25.15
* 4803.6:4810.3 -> 27.92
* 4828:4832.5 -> 25.77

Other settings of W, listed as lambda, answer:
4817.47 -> 24.78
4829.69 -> 25.77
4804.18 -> 27.92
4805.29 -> 24.94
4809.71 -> 23.79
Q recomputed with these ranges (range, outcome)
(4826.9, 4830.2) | 24.65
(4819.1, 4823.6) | 24.05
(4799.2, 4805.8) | 23.24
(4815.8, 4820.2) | 24.78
